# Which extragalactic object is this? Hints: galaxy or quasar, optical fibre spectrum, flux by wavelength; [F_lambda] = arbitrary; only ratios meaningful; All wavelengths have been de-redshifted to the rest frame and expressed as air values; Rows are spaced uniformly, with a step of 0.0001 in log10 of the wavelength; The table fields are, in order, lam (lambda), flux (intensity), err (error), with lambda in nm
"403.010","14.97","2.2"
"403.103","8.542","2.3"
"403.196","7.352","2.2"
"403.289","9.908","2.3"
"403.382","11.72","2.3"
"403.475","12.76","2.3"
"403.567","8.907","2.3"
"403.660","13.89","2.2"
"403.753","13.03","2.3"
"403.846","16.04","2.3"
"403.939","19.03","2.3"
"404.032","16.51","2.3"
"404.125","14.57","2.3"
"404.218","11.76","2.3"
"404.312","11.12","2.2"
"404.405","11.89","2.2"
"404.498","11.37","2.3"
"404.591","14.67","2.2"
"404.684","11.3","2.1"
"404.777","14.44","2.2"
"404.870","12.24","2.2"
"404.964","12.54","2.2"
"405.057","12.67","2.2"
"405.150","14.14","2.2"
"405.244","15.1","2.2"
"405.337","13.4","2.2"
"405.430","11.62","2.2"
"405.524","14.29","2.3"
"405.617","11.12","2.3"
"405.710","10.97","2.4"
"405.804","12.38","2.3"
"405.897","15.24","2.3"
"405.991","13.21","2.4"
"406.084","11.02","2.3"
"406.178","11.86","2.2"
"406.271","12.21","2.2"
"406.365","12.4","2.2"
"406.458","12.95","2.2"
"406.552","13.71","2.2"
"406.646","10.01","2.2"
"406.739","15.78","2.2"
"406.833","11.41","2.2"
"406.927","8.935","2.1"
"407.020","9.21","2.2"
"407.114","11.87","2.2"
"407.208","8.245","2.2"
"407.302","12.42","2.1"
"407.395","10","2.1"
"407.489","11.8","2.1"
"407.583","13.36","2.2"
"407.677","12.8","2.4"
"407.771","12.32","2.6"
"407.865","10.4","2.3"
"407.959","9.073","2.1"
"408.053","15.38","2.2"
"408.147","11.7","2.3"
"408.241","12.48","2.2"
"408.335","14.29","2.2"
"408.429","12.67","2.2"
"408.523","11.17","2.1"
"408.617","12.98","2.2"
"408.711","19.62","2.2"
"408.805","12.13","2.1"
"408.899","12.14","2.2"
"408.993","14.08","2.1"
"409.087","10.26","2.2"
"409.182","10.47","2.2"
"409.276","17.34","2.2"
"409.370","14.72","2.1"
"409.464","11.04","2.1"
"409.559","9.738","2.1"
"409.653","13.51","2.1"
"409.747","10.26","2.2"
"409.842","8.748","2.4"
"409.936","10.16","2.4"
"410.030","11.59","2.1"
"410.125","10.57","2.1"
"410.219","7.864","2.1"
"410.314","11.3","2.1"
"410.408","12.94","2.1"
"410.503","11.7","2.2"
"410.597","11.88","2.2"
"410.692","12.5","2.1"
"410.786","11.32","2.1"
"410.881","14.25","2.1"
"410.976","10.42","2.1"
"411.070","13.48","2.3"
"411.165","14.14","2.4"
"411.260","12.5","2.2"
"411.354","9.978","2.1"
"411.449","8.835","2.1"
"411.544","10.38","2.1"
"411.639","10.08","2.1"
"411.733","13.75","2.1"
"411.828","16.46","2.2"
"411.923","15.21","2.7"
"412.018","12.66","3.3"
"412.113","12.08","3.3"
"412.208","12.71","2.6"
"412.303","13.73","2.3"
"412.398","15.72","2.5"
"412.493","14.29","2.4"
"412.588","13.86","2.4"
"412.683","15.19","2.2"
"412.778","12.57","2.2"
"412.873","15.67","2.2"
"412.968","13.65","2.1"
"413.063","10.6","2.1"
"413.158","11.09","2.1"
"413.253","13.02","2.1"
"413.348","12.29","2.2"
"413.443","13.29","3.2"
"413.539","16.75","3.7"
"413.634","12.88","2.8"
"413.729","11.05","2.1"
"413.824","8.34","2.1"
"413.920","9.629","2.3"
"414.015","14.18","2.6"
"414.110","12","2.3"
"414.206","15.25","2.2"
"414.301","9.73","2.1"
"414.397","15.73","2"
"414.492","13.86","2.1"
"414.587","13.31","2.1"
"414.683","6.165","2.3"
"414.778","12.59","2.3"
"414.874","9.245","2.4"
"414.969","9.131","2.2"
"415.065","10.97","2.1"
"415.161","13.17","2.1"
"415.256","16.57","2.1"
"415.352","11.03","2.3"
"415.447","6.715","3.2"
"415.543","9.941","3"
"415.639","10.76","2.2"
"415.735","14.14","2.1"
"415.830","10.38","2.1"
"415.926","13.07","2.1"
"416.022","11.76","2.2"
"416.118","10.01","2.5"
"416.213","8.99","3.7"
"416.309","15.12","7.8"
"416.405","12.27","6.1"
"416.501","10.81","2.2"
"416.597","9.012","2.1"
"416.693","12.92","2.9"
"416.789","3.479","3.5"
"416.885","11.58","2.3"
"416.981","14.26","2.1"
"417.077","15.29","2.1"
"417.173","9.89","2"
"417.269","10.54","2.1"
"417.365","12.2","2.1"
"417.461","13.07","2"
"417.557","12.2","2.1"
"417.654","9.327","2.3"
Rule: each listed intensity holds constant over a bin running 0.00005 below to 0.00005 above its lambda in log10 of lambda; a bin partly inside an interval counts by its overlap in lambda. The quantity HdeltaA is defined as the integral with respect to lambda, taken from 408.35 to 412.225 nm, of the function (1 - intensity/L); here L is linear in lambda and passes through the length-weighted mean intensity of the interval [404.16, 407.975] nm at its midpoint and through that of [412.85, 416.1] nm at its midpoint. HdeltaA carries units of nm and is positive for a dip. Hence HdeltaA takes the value -0.05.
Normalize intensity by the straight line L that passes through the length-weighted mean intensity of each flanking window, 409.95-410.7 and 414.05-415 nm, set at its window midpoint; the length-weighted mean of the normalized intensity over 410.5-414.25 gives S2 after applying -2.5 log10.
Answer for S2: -0.11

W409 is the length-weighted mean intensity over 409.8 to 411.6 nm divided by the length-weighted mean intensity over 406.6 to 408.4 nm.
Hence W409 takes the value 0.97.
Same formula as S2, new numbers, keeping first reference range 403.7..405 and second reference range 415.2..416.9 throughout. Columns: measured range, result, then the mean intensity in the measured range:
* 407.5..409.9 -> 0.015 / 12.5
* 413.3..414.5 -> -0.103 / 12.7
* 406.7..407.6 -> 0.162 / 11.2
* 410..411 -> 0.069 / 11.5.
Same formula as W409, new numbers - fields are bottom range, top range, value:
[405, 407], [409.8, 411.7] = 0.90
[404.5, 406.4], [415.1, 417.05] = 0.89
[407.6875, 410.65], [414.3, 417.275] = 0.94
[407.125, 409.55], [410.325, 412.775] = 1.03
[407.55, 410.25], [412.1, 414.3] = 1.07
